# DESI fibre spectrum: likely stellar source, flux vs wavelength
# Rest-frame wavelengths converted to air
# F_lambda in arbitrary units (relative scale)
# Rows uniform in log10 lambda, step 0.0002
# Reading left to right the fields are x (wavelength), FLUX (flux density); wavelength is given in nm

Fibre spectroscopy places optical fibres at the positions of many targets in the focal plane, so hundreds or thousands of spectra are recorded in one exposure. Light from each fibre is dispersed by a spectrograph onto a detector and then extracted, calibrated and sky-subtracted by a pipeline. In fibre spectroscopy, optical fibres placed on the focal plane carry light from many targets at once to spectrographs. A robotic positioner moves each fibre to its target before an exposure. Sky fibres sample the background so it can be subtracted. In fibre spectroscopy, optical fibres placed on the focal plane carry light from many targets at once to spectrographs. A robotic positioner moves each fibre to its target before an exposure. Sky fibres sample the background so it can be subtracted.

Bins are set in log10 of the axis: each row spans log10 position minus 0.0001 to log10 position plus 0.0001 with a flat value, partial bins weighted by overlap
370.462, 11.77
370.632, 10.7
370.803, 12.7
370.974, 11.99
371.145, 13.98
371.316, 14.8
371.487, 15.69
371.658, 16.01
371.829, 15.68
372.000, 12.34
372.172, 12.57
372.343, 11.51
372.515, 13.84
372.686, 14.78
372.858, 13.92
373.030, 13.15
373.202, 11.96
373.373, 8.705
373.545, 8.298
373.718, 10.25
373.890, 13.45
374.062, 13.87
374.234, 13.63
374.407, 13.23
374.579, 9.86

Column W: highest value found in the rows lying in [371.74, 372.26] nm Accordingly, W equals 15.68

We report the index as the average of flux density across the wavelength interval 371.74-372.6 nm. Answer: 13.2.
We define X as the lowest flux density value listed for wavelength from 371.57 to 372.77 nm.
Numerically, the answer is 11.51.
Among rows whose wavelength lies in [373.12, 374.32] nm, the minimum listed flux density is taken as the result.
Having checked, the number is 8.298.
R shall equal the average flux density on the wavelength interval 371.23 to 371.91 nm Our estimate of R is 15.6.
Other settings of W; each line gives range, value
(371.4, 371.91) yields 16.01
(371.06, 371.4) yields 14.8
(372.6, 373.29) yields 14.78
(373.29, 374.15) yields 13.87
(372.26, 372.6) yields 13.84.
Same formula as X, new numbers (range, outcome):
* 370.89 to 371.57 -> 11.99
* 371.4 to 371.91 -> 15.68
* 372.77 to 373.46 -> 8.705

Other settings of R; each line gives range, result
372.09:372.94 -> 13.3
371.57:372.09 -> 14.7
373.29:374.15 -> 10.9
